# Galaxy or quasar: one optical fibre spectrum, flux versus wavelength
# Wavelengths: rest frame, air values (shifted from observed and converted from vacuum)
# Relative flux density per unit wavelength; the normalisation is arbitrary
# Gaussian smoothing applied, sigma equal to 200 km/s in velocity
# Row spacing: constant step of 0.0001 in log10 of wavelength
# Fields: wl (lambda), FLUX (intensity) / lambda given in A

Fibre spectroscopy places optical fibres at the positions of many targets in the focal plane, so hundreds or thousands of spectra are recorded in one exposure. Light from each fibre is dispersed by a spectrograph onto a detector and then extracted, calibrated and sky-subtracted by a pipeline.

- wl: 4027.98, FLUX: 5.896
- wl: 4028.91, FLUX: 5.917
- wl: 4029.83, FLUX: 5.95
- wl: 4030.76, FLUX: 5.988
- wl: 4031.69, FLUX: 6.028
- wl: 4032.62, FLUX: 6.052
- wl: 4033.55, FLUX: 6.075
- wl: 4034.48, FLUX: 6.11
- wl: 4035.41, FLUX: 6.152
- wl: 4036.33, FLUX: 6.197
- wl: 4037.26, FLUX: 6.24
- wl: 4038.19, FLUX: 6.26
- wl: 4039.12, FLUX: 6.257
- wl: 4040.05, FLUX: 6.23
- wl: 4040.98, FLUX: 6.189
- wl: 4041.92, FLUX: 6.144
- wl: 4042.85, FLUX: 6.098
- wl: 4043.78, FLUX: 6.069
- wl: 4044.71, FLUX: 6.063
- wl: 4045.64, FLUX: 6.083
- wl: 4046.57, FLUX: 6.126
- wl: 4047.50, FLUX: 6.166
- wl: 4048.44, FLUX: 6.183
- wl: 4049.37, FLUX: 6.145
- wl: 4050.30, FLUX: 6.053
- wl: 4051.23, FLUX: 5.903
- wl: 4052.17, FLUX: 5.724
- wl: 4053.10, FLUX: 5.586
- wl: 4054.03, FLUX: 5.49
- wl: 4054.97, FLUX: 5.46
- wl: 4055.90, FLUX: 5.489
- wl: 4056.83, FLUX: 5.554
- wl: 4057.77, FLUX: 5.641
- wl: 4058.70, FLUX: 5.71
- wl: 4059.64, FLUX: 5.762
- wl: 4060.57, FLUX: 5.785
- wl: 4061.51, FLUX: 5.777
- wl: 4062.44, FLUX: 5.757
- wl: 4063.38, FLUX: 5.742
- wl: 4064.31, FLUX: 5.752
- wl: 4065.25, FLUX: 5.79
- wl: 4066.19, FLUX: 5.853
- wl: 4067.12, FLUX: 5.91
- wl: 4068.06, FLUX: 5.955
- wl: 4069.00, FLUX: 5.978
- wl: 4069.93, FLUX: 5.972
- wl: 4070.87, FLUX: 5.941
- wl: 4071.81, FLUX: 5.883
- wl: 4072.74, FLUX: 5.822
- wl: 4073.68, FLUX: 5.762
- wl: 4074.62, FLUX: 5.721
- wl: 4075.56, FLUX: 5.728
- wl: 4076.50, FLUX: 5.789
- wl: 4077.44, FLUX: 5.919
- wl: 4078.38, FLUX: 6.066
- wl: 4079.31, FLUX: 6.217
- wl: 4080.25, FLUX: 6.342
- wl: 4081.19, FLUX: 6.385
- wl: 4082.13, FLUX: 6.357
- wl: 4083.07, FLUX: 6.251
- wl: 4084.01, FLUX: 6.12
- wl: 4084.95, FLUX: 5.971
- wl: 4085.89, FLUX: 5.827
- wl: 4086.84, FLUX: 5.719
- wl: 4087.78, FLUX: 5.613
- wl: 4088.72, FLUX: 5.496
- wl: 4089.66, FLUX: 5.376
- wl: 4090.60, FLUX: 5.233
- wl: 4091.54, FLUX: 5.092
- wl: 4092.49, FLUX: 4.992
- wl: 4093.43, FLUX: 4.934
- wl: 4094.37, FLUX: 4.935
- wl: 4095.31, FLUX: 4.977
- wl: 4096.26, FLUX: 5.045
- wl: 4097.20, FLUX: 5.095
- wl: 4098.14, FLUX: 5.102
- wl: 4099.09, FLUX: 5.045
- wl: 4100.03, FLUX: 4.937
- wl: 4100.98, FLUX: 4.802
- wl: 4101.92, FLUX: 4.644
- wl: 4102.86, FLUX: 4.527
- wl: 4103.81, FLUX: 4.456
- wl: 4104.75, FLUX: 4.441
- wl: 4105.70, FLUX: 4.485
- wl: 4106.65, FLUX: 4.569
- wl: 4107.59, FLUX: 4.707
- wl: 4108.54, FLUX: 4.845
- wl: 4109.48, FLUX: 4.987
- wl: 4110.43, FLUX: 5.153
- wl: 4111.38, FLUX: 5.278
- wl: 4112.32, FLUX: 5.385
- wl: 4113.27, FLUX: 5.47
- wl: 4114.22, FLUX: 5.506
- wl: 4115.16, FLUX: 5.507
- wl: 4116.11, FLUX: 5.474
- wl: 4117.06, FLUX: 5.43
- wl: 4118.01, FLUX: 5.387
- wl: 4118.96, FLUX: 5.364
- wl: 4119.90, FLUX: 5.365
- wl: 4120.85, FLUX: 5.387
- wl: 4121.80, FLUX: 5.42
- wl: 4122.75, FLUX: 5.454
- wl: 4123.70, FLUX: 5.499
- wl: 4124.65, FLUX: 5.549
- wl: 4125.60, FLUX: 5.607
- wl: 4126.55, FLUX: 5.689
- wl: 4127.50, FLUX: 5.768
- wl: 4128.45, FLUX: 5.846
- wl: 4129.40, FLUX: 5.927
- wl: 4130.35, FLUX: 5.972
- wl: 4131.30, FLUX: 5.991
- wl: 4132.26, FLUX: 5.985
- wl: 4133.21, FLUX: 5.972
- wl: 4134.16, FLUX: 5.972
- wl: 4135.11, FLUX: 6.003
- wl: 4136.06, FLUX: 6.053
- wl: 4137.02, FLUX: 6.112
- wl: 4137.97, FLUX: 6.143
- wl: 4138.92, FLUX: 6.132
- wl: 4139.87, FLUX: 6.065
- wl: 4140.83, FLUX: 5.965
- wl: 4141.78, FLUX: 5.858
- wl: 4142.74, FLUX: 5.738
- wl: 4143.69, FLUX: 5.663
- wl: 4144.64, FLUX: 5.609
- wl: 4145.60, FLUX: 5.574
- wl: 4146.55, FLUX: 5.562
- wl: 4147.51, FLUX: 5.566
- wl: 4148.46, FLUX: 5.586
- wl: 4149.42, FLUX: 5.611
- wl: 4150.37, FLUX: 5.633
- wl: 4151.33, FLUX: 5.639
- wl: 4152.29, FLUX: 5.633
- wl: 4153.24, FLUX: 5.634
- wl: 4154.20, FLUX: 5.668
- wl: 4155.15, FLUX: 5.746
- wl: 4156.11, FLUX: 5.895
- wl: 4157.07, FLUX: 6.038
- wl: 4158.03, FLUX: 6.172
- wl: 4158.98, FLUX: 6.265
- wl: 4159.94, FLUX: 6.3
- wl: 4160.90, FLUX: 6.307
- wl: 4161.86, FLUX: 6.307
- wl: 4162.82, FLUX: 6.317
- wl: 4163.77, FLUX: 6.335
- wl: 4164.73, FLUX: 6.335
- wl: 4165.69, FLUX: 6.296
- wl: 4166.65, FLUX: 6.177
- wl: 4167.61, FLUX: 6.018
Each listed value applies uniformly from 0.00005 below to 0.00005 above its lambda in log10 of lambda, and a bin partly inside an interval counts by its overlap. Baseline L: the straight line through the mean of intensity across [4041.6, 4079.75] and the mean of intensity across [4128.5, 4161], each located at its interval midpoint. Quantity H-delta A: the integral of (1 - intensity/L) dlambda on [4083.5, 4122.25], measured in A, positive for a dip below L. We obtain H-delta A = 4.6 A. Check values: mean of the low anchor 5.87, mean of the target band 5.17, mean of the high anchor 5.88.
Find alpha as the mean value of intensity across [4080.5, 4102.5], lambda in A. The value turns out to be 5.39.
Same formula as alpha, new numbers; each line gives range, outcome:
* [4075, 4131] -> 5.4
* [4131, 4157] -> 5.82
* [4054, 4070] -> 5.74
